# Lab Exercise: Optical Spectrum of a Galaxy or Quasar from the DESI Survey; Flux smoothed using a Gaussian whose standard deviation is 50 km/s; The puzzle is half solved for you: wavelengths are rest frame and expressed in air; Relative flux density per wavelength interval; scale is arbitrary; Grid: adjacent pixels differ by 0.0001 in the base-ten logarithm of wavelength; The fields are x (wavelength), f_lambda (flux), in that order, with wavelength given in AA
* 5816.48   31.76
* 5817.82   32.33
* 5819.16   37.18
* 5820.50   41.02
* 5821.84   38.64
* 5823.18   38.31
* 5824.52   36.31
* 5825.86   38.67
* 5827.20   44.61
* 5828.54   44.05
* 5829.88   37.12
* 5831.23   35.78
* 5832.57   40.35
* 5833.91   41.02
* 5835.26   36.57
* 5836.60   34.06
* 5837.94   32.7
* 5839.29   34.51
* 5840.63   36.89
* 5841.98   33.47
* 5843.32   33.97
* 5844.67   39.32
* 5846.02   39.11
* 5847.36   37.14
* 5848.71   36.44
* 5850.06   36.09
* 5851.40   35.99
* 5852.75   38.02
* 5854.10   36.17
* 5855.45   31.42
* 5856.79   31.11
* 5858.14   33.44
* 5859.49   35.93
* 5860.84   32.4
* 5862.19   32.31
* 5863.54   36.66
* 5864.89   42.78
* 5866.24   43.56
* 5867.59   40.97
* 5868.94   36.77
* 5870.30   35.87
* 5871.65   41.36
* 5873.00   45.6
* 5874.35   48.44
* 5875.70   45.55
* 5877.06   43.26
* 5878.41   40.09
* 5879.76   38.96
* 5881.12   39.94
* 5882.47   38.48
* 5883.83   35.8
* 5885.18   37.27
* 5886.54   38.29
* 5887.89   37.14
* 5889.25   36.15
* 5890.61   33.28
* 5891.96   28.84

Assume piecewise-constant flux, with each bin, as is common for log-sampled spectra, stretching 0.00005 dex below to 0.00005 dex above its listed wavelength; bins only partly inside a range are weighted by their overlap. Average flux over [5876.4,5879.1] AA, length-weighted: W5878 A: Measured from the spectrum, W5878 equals 41.8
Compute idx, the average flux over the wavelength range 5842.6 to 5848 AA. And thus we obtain 37.4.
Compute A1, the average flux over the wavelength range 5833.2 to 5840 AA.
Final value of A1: 35.8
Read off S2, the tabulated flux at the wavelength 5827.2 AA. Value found 44.61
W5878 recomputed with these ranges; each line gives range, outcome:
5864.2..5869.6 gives 41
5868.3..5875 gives 41.6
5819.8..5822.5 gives 39.8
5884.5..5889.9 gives 37.2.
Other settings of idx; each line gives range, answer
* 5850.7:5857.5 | 34.6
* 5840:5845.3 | 35.8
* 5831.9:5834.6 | 40.6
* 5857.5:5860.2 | 34.7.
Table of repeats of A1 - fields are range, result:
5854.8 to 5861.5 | 32.9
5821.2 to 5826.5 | 38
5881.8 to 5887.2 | 37.4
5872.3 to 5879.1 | 44.6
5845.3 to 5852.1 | 37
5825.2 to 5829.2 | 42.5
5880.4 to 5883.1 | 39.2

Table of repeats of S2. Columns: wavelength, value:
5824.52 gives 36.31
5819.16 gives 37.18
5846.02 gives 39.11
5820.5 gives 41.02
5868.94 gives 36.77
